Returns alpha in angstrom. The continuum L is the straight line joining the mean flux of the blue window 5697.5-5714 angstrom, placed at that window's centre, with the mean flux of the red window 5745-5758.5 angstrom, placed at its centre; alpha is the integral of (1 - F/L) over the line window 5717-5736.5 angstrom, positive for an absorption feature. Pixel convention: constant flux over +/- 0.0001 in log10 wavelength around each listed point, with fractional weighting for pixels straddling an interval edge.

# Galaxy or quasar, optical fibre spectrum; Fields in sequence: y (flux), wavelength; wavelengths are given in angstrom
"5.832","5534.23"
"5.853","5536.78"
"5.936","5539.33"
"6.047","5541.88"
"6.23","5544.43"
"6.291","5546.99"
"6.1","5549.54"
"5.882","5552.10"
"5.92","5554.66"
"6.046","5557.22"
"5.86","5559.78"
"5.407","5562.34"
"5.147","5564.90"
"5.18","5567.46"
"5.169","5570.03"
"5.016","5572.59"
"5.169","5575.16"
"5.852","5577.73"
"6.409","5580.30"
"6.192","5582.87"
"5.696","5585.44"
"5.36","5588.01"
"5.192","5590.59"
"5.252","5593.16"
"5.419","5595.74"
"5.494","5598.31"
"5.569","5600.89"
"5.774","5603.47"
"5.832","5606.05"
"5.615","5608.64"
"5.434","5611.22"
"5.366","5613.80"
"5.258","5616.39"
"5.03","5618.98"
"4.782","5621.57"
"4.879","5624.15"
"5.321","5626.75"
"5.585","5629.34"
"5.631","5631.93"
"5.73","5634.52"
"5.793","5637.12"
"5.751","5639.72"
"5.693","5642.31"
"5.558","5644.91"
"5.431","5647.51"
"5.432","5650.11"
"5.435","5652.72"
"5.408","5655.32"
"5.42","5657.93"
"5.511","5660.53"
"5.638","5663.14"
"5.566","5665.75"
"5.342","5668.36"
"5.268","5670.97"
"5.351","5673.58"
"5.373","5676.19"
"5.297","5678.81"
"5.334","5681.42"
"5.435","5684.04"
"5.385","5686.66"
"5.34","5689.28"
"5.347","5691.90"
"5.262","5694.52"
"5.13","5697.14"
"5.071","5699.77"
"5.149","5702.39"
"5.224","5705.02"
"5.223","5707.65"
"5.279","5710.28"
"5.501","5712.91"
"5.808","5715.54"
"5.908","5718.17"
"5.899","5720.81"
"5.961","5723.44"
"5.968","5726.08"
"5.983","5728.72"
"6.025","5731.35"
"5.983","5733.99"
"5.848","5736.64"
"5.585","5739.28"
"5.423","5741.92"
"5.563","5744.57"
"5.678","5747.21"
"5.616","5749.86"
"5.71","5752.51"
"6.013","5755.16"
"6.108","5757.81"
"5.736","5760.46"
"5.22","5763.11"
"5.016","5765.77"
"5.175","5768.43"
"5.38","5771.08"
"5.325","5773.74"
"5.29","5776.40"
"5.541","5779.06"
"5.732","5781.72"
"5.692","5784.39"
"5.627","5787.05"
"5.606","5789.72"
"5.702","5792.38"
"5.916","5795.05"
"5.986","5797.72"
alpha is -1.7 angstrom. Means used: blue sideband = 5.23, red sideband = 5.8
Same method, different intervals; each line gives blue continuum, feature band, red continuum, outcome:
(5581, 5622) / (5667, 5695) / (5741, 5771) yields 0.9 angstrom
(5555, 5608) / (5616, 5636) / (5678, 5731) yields 0.9 angstrom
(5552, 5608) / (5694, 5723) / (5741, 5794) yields 0.7 angstrom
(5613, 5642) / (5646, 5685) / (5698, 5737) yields 0.6 angstrom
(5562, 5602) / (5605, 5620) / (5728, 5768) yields 0.2 angstrom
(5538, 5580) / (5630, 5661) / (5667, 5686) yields -0.7 angstrom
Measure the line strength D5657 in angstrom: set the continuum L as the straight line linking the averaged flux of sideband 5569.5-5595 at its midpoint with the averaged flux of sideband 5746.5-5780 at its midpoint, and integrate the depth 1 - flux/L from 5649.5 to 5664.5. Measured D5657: 0.1 angstrom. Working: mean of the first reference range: 5.54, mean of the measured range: 5.47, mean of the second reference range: 5.52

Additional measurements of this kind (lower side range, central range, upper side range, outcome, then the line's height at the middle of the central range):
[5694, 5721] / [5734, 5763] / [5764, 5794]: -1.5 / 5.43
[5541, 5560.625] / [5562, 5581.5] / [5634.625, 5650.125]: 1.8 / 5.95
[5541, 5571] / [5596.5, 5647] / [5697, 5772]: 2.1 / 5.71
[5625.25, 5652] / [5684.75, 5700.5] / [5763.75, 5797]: 0.8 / 5.55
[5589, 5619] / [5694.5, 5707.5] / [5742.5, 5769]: 0.9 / 5.54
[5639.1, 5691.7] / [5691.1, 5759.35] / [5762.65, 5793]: -2.3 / 5.44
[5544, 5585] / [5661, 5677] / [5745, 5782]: 0.6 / 5.63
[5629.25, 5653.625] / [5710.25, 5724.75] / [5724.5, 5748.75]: 0.0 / 5.75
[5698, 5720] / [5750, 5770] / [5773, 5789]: -0.2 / 5.5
